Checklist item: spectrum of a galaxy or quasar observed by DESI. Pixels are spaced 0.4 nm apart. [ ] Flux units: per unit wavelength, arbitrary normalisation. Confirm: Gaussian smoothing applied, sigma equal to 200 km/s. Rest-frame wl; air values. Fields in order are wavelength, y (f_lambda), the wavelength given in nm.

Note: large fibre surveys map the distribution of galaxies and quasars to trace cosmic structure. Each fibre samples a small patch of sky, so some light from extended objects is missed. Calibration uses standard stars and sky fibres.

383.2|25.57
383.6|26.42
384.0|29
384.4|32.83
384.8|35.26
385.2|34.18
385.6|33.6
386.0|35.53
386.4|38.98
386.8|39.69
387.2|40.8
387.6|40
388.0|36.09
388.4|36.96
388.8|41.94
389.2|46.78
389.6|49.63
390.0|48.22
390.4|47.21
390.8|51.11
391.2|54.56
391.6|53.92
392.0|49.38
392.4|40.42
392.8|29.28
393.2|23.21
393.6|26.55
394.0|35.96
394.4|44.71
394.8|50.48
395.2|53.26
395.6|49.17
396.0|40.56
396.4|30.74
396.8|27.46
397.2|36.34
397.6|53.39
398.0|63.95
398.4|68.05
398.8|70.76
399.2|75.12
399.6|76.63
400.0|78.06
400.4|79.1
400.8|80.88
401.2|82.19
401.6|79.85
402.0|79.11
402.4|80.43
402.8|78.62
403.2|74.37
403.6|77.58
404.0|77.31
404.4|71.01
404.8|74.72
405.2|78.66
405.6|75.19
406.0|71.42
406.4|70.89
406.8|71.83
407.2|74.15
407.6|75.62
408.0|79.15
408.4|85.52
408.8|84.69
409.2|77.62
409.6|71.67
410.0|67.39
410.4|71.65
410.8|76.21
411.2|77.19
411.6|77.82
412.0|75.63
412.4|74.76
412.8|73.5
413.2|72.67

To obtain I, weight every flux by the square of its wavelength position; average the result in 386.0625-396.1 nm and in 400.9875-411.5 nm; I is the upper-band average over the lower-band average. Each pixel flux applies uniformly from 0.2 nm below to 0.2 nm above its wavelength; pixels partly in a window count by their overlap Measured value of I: 1.9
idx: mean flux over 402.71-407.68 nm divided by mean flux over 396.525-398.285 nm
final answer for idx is 1.6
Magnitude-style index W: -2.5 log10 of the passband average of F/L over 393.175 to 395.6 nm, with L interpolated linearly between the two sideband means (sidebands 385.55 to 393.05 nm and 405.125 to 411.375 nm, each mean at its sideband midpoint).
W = 0.26 mag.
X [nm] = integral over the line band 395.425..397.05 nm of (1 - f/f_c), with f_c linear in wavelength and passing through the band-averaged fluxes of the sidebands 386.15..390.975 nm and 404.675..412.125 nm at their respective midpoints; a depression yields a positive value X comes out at 0.55 nm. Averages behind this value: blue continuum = 43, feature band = 36.8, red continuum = 75.6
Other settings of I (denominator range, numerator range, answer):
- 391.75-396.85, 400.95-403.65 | 2.11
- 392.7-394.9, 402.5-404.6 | 2.31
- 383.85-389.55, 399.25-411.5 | 2.23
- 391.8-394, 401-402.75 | 2.47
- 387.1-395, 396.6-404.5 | 1.75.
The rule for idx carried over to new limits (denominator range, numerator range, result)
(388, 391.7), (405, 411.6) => 1.61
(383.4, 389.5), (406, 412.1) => 2.06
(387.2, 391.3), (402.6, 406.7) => 1.67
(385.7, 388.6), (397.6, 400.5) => 1.88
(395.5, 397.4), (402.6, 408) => 2.07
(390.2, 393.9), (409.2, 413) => 1.78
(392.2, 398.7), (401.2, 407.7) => 1.78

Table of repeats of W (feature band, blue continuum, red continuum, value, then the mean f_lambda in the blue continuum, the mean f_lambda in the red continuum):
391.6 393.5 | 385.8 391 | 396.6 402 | 0.36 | 42.5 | 67.5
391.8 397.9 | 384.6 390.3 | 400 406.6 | 0.39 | 40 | 77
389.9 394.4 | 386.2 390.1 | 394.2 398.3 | 0.04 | 41.7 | 45.6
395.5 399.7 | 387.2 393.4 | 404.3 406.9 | 0.09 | 43.2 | 73.5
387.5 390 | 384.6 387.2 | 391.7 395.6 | -0.12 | 36.6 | 40.1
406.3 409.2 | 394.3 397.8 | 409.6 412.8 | -0.16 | 42.8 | 74.2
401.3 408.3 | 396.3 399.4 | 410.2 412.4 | -0.17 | 54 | 75.6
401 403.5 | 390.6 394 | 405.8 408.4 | -0.24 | 40.8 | 74.7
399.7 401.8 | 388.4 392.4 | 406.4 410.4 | -0.24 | 48.1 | 75.9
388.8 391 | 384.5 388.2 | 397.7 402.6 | -0.02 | 37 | 75.7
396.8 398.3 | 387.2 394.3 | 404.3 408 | 0.15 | 41.8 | 74.1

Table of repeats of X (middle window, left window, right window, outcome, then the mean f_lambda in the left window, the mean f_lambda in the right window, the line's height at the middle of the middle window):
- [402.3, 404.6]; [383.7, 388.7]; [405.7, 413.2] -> -0.40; 36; 75.3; 65.2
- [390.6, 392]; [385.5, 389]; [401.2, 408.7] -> -0.17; 38.3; 76.7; 47.1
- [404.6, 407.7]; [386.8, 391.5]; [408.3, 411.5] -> -0.15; 44.8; 76.3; 70.6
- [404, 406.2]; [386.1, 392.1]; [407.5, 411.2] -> -0.14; 44.8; 76.7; 70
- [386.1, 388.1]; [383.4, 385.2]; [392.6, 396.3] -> -0.34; 31.2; 39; 33.4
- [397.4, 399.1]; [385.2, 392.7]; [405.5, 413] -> -0.20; 43.2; 75.4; 57.9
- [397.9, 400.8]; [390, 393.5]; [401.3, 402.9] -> -0.16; 43.4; 79.7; 70.1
